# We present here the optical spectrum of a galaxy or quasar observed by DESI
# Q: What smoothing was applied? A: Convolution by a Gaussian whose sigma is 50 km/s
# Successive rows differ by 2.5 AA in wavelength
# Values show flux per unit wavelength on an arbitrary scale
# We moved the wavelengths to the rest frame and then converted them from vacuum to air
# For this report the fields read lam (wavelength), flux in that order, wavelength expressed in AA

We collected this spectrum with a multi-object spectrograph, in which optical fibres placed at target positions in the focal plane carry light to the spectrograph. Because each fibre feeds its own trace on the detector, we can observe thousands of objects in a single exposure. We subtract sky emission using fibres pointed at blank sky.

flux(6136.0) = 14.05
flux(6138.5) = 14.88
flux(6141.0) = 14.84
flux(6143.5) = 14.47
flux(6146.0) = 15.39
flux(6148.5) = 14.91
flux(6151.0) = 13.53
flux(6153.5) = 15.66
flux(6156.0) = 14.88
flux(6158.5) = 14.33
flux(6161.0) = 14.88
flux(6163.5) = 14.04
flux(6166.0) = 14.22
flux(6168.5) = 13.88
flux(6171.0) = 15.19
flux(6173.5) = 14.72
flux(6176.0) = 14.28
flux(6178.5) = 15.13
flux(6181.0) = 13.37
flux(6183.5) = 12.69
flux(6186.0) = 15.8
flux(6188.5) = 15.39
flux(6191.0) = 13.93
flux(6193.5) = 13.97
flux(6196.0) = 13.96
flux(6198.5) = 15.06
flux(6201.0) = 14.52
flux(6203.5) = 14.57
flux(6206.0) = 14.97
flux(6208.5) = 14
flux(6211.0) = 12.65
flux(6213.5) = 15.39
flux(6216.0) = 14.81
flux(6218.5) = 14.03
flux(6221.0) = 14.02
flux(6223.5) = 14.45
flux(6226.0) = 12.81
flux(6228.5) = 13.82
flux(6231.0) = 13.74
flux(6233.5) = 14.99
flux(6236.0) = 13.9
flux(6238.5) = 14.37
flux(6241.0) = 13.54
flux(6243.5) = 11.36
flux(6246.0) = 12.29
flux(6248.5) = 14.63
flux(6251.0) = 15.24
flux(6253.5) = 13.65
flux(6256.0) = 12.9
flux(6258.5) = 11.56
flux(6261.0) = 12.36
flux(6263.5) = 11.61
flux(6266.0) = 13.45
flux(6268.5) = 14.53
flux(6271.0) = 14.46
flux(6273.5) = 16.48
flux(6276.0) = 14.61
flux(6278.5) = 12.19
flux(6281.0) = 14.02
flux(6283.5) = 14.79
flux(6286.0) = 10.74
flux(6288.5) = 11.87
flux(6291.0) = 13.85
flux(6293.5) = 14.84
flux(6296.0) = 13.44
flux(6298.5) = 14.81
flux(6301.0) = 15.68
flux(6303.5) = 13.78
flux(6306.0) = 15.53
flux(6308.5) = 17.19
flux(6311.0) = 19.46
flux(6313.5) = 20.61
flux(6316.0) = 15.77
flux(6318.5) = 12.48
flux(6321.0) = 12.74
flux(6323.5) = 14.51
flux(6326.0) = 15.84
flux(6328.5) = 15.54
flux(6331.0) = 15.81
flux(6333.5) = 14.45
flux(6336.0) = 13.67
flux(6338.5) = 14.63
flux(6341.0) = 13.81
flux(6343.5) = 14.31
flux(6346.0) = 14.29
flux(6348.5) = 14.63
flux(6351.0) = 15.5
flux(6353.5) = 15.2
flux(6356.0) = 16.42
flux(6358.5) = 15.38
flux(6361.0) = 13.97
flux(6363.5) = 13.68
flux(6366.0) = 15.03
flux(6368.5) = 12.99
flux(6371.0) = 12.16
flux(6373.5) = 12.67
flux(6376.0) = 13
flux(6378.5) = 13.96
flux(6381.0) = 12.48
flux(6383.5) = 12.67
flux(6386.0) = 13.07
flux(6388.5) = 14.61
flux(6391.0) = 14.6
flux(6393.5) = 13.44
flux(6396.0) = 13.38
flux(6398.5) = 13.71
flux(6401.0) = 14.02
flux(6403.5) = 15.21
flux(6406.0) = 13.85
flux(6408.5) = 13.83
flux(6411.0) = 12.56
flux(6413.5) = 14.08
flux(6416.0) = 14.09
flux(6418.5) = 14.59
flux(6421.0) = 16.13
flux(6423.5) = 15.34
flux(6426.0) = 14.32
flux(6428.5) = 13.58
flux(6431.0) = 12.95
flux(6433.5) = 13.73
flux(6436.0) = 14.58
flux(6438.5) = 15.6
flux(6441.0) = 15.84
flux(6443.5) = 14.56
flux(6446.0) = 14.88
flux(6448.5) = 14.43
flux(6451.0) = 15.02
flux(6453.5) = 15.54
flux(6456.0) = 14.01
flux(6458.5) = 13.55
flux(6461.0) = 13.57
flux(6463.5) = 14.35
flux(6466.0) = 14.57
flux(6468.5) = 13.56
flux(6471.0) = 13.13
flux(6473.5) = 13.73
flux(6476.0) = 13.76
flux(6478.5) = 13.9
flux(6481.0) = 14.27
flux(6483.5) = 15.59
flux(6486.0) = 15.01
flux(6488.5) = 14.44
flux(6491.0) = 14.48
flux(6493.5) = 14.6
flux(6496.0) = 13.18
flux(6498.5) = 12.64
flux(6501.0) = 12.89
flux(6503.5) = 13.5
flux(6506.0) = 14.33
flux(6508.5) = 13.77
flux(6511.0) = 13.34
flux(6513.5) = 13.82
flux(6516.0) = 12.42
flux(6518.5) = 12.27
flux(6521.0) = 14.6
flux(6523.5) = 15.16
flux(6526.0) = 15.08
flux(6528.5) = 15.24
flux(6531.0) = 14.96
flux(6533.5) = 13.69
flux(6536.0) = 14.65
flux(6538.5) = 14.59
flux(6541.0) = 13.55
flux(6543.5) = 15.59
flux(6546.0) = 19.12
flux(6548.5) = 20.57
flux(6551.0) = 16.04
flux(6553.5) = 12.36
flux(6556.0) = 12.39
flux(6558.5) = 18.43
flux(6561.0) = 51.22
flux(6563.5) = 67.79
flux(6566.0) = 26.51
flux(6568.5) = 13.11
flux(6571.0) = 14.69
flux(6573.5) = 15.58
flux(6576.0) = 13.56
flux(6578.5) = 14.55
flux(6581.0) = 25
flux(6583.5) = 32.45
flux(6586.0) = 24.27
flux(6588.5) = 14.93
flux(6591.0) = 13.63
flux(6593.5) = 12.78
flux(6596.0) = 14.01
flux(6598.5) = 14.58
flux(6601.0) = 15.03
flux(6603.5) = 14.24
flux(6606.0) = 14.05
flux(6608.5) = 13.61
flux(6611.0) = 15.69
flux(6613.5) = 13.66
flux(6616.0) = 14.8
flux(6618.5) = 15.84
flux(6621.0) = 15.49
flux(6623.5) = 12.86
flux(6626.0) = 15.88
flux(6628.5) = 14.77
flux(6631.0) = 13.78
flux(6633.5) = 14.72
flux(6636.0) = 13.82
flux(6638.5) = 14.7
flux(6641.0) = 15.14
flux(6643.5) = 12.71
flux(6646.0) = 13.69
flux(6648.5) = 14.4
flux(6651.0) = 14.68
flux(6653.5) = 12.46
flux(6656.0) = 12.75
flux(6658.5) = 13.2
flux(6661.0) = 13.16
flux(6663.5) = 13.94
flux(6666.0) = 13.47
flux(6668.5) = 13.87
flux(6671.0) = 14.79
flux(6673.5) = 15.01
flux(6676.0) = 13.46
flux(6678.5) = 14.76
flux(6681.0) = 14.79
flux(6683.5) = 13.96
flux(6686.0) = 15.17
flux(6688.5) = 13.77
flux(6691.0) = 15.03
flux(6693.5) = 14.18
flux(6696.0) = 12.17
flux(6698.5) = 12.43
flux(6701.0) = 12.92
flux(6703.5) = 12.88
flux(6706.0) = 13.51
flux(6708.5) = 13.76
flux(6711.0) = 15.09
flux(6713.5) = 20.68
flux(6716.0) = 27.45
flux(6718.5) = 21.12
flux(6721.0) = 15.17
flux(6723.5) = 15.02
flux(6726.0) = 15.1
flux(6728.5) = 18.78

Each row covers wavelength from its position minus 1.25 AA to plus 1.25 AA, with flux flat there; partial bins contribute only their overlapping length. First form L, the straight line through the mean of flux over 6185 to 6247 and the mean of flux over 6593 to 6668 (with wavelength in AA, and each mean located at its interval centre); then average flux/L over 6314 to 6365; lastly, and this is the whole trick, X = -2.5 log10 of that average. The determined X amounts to -0.046 mag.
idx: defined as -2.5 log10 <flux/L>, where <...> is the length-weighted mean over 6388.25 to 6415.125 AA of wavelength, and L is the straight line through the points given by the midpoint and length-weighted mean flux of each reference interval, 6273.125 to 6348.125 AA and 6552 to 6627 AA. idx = 0.16 mag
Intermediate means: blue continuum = 14.7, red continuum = 19.1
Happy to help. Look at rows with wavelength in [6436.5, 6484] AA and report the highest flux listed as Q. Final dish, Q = 15.84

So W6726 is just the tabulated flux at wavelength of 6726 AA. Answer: 15.1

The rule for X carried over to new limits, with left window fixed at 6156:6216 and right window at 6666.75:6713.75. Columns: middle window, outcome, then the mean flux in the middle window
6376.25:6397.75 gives 0.06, 13.5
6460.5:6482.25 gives 0.03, 13.9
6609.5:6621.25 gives -0.06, 15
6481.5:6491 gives -0.05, 14.9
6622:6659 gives 0.02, 14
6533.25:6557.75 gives -0.08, 15.4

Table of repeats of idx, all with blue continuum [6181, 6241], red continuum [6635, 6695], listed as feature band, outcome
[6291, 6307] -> -0.03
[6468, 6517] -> 0.02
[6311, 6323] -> -0.12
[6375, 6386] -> 0.09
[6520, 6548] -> -0.09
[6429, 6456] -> -0.04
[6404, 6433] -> 0.00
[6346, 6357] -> -0.08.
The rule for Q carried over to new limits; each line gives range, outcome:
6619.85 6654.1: 15.88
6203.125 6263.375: 15.39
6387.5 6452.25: 16.13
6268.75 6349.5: 20.61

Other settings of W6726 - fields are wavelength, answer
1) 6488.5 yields 14.44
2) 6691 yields 15.03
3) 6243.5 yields 11.36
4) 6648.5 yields 14.4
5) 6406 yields 13.85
